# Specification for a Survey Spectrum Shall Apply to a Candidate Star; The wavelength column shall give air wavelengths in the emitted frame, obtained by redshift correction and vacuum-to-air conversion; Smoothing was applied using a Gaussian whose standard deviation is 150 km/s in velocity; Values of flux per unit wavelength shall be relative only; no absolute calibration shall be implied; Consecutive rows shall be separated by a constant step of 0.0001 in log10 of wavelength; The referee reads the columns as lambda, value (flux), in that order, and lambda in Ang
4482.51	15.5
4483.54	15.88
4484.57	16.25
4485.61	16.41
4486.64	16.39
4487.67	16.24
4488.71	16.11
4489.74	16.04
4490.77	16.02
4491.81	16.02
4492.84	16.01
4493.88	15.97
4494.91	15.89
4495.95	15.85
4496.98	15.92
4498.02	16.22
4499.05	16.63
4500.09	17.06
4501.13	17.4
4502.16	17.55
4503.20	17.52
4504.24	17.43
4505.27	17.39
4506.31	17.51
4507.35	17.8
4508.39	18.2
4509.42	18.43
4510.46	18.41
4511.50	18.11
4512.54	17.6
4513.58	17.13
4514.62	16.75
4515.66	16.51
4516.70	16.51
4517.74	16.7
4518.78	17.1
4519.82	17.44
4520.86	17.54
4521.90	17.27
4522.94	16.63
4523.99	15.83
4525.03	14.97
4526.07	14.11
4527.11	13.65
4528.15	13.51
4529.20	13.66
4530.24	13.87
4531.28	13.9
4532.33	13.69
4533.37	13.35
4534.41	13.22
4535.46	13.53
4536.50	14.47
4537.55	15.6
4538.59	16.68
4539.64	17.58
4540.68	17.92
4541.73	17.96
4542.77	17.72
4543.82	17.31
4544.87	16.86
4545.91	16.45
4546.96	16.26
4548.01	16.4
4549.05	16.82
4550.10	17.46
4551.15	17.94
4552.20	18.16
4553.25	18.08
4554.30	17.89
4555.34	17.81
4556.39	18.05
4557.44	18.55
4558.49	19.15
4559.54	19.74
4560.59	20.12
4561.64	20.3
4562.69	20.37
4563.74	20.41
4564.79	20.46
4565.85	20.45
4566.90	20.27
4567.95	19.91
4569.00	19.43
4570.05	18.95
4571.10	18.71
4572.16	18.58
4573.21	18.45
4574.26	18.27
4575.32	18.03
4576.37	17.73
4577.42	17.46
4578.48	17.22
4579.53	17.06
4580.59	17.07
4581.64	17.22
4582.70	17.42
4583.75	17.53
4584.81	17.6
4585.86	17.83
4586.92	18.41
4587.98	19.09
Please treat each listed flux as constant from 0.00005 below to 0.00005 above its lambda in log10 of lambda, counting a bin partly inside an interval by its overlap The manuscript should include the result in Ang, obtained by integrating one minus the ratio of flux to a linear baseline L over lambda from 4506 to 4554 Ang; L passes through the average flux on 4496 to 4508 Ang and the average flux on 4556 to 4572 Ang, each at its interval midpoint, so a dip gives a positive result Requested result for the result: 4.9 Ang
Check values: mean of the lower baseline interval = 17.1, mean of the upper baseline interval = 19.6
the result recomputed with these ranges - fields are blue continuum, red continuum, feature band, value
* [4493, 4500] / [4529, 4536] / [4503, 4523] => -3.3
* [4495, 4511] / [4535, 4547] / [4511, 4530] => 0.9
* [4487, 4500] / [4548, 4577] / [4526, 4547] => 3.0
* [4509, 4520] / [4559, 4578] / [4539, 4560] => 1.0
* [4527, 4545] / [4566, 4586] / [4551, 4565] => -1.8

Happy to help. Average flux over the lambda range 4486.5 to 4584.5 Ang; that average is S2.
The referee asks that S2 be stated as 17.1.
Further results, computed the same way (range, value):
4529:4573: 17.5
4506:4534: 16.1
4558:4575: 19.6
